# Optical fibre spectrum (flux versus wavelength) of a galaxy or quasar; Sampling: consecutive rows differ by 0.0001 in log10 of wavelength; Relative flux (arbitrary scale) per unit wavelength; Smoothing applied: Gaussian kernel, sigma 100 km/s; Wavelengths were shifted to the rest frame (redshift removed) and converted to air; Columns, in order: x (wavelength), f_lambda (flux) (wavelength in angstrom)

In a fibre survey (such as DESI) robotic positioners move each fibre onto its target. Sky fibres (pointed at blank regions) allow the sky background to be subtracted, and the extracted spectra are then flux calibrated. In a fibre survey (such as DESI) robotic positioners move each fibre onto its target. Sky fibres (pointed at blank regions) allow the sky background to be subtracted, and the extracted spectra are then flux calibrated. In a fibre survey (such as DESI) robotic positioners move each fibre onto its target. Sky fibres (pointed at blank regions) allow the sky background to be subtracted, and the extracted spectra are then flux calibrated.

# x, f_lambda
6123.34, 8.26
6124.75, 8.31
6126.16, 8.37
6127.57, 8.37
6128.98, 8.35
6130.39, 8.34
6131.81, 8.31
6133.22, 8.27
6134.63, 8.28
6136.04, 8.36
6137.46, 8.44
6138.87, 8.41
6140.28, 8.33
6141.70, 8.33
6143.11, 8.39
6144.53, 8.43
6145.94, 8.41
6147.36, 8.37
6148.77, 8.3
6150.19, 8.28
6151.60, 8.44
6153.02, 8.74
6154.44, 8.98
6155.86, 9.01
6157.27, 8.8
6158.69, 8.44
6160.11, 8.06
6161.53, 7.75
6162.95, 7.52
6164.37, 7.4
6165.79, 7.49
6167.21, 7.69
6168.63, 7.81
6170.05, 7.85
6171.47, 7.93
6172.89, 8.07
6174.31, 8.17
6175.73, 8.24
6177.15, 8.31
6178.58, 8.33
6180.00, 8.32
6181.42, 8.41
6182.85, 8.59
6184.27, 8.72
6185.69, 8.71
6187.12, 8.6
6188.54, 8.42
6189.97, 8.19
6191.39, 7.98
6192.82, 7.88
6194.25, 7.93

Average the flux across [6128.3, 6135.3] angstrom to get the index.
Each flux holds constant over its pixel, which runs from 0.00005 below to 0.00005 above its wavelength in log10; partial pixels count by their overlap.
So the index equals 8.31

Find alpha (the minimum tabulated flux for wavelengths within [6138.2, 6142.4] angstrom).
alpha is 8.33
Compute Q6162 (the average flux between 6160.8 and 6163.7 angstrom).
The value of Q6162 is 7.63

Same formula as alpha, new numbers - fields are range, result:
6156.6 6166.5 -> 7.4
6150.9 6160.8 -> 8.06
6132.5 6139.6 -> 8.27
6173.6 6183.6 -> 8.17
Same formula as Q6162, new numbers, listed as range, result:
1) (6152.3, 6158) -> 8.87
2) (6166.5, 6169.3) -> 7.75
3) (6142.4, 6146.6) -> 8.42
